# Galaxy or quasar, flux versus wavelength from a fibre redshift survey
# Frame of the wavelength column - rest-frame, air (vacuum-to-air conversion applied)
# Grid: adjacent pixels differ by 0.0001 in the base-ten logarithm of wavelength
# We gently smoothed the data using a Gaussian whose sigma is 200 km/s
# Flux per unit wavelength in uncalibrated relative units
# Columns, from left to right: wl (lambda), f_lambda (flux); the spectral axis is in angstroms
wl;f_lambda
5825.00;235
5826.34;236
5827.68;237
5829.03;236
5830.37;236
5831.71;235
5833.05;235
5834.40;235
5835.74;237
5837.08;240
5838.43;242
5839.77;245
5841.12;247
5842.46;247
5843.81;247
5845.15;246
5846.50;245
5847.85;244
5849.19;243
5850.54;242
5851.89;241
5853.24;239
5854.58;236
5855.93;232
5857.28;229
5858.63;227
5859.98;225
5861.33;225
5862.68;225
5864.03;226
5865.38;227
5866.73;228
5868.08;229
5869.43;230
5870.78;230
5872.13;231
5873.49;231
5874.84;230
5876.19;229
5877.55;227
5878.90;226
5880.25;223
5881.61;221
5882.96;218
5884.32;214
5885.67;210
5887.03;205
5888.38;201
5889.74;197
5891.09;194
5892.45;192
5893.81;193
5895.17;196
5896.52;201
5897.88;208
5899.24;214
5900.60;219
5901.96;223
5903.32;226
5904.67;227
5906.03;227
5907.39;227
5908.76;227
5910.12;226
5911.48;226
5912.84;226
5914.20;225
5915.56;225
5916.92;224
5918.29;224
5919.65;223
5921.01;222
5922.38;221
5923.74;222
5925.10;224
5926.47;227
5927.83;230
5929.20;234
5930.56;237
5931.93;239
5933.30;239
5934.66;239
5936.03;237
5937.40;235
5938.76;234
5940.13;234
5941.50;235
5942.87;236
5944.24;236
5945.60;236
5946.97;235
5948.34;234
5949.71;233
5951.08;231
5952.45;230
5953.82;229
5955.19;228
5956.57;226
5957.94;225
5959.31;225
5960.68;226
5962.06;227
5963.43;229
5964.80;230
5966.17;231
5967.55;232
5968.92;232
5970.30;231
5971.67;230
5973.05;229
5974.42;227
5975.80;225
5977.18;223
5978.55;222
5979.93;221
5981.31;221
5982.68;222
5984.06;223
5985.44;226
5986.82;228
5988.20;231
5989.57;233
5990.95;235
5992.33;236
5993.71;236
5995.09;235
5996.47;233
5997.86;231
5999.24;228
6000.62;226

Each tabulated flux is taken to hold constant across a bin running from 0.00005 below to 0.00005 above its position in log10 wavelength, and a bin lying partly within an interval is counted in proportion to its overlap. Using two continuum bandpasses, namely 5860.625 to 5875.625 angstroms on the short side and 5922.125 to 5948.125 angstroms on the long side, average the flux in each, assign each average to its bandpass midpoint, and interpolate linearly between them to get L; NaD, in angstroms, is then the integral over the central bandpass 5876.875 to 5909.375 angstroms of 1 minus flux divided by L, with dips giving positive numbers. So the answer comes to 2.4 angstroms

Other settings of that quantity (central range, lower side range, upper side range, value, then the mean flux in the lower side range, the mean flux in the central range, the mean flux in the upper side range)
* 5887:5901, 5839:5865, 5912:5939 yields 1.9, 237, 201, 229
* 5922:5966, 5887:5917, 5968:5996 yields -1.9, 214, 231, 228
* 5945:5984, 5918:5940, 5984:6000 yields 0.5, 231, 228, 232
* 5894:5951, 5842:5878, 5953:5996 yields 0.9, 234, 227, 228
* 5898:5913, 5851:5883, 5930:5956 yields 0.5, 229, 224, 234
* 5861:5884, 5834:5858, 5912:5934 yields 1.0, 241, 227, 228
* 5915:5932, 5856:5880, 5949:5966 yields 0.1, 228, 227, 228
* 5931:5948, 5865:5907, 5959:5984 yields -1.0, 217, 236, 227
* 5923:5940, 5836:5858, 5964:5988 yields -0.1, 241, 233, 227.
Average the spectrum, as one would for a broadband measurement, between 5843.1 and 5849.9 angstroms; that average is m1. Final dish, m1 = 245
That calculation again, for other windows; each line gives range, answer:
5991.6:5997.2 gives 235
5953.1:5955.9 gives 228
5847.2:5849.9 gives 244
